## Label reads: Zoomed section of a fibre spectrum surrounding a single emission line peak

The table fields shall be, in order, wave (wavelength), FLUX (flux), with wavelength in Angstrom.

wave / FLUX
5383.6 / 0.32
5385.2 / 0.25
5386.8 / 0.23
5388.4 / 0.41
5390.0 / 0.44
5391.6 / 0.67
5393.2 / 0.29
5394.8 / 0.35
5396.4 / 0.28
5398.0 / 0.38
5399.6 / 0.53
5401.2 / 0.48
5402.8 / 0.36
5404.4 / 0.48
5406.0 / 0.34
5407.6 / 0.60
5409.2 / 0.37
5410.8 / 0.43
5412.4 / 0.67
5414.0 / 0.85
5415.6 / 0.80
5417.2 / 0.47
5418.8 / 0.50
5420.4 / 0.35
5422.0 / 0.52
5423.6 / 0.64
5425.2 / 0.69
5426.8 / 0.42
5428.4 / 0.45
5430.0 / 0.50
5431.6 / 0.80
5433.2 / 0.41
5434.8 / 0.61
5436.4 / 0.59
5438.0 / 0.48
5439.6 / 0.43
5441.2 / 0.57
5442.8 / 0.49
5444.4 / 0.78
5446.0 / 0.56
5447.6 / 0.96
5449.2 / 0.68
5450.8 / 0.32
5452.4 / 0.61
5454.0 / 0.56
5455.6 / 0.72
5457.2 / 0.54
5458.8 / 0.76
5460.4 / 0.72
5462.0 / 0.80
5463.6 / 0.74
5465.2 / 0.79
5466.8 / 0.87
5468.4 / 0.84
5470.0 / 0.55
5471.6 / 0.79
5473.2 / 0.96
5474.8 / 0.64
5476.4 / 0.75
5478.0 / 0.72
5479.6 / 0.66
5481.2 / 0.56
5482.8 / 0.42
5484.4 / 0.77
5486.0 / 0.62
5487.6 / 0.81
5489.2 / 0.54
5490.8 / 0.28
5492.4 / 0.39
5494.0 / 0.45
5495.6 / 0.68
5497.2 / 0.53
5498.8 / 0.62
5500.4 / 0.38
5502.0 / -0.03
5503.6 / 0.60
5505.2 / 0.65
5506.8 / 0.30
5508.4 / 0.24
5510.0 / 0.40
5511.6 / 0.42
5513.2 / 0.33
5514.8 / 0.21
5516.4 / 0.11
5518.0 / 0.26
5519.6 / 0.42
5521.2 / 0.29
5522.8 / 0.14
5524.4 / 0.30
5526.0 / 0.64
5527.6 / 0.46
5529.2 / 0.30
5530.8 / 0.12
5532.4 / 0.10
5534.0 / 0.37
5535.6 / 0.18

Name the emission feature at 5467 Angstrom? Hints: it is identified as C III] 1909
